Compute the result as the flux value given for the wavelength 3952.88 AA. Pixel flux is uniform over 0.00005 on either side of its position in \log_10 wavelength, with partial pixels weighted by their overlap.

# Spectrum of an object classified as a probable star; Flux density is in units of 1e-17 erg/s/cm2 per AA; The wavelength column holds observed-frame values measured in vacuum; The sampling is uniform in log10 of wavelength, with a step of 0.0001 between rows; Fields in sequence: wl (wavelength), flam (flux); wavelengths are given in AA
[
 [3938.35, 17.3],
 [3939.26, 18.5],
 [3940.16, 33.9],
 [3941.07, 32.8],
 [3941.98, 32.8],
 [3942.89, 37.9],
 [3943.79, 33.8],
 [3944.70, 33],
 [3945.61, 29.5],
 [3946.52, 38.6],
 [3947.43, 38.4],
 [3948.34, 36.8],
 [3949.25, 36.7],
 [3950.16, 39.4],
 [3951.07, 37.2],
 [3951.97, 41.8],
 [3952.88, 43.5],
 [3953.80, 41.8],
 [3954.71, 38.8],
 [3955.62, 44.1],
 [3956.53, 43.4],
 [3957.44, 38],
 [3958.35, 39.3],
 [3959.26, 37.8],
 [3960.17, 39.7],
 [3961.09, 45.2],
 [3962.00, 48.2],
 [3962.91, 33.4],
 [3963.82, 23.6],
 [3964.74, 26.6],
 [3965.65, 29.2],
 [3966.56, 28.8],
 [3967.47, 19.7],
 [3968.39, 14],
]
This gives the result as 43.5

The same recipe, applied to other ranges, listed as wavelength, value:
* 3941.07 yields 32.8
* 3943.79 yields 33.8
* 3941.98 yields 32.8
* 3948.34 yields 36.8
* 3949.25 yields 36.7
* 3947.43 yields 38.4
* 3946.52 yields 38.6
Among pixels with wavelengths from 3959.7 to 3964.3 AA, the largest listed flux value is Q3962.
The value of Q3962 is 48.2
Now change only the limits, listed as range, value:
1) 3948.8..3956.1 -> 44.1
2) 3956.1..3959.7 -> 43.4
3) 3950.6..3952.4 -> 41.8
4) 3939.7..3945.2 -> 37.9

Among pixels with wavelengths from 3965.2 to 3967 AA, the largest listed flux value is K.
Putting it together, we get 29.2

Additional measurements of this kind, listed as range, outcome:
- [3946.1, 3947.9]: 38.6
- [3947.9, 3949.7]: 36.8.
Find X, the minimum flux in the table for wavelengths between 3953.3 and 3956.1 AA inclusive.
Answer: 38.8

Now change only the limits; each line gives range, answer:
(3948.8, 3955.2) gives 36.7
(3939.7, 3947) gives 29.5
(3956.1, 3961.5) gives 37.8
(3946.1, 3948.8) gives 36.8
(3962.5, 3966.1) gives 23.6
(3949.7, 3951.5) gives 37.2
